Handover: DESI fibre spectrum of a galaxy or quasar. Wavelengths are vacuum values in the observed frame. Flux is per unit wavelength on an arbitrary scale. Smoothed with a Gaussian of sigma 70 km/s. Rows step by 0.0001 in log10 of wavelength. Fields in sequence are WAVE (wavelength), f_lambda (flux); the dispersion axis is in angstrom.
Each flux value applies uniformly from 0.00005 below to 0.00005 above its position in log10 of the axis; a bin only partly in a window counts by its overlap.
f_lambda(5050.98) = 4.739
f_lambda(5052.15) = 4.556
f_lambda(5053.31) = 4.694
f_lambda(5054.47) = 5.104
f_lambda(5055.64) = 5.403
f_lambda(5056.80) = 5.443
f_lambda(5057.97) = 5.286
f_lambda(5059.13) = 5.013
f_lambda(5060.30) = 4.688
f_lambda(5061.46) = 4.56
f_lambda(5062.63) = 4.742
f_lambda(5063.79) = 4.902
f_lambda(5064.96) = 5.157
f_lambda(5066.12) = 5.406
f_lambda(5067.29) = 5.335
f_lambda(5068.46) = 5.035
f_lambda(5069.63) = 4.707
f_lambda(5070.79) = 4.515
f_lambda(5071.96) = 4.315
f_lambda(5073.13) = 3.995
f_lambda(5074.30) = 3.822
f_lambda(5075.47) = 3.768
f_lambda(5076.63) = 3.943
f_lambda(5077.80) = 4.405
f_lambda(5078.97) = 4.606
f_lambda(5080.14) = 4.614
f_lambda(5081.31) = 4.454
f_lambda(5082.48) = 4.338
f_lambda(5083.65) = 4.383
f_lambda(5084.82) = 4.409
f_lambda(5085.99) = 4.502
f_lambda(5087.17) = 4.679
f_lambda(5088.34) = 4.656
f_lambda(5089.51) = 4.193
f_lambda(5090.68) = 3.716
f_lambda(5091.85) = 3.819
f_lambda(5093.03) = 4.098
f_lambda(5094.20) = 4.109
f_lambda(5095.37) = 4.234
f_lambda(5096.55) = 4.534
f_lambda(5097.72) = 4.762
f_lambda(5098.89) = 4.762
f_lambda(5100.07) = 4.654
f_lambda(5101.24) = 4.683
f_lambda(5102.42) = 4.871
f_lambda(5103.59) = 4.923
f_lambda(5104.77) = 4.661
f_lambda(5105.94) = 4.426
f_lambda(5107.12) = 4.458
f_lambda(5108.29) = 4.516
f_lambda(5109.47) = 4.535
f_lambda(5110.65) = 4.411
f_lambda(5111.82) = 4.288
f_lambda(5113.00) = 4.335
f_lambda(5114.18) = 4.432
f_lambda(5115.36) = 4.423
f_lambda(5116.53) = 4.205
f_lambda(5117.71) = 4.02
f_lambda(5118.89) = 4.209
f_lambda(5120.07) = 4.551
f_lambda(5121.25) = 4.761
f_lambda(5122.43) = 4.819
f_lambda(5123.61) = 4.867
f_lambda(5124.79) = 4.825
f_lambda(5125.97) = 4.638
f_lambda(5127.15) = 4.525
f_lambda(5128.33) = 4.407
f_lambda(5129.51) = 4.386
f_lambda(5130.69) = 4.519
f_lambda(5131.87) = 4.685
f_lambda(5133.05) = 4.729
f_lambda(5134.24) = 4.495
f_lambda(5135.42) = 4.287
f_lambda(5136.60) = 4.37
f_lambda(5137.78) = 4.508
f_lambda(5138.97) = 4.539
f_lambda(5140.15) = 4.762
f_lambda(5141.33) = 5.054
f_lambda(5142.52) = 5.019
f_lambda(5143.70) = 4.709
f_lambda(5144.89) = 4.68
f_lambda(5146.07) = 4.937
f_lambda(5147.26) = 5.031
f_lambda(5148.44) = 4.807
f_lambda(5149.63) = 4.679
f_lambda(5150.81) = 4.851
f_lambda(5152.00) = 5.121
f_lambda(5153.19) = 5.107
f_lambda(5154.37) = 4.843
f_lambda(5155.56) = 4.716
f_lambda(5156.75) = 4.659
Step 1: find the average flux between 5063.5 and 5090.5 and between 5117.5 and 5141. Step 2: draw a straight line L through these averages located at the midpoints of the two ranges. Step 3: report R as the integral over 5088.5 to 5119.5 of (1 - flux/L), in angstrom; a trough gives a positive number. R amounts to 0.9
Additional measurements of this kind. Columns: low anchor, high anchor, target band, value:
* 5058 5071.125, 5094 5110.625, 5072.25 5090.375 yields 1.79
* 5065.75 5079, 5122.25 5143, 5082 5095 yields 0.71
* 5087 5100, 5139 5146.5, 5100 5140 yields 0.60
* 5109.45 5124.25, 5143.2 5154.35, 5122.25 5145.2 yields 0.18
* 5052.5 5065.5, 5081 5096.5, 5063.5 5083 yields 0.47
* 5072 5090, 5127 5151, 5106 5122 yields 0.41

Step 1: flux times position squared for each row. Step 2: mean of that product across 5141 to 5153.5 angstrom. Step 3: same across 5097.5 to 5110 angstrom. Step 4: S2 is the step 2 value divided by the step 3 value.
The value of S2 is 1.07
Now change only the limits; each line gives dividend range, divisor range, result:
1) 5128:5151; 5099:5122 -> 1.05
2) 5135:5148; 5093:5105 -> 1.05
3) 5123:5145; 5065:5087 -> 1.05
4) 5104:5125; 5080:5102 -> 1.03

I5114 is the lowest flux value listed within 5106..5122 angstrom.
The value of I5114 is 4.02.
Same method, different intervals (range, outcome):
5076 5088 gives 3.943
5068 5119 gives 3.716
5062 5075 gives 3.822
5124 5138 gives 4.287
